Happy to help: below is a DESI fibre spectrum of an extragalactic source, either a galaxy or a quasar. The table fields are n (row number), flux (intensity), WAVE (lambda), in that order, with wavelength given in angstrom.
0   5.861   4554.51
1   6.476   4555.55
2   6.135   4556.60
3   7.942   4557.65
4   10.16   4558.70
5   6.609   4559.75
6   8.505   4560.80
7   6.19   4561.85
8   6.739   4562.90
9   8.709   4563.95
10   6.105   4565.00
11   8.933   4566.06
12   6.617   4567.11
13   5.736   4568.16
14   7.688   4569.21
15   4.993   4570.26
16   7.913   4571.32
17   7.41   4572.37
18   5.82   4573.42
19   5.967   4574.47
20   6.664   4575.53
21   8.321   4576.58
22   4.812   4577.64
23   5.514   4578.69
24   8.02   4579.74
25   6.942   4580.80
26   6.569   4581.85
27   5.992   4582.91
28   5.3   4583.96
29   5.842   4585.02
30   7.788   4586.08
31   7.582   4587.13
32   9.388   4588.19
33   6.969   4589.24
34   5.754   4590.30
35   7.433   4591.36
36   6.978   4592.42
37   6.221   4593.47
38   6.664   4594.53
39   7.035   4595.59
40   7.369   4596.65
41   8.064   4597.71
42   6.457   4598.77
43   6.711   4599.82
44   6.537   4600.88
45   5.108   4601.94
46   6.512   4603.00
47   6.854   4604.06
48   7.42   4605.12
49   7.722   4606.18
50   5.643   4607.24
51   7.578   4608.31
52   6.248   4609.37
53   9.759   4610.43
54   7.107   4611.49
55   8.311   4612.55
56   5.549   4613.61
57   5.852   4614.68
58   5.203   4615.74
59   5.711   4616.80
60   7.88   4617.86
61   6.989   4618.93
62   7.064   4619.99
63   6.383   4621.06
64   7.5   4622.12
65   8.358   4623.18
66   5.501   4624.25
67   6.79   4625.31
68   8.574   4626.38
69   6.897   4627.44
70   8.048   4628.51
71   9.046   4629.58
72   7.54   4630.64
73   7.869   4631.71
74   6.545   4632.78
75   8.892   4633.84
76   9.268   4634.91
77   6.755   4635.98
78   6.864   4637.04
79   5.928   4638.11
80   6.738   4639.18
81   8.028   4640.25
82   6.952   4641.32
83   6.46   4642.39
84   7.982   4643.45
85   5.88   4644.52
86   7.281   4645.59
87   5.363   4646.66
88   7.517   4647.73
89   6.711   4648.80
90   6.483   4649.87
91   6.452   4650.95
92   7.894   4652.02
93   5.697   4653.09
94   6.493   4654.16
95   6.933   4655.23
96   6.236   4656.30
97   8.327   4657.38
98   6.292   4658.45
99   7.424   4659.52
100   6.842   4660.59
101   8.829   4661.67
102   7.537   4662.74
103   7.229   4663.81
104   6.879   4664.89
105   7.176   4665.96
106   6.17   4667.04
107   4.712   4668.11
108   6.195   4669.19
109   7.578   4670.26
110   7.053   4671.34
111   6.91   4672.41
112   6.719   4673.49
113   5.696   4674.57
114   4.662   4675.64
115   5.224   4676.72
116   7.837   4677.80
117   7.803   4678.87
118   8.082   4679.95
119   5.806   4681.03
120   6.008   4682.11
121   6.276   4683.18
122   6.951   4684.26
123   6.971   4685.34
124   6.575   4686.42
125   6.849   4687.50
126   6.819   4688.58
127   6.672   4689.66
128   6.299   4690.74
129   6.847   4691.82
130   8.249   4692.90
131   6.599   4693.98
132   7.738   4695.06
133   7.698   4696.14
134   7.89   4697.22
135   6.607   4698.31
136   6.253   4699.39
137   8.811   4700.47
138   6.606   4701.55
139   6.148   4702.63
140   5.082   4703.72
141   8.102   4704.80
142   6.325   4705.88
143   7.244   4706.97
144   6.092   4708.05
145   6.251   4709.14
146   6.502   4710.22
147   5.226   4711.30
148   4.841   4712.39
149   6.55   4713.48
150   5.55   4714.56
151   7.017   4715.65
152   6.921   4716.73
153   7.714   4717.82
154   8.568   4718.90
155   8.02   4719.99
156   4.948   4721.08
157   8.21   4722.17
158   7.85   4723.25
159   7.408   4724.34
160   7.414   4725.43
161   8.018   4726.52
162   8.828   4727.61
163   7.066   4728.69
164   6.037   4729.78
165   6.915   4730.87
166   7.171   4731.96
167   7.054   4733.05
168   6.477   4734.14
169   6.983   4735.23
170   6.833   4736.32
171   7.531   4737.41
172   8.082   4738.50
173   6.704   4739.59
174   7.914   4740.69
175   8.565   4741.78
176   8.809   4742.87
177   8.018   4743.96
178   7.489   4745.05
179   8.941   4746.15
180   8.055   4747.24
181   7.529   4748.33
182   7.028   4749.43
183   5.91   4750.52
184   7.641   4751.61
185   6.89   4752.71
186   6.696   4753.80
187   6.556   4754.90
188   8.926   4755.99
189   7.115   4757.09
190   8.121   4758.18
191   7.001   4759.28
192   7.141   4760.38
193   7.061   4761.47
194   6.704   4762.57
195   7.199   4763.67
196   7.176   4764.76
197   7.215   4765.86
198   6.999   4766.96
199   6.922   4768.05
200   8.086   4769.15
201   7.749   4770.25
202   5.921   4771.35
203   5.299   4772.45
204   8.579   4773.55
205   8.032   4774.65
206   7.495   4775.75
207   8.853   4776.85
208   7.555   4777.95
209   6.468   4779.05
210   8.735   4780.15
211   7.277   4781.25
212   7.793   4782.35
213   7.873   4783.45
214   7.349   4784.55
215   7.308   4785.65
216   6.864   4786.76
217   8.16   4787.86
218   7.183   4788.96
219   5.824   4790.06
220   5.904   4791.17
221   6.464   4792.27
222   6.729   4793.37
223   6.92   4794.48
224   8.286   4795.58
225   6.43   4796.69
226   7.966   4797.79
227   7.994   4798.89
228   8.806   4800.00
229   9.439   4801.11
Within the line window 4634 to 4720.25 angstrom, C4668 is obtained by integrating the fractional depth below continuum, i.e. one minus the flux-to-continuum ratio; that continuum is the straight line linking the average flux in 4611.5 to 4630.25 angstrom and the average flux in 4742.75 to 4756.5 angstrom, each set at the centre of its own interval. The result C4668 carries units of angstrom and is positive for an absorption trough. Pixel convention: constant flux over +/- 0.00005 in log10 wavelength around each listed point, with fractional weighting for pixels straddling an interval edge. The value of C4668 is 5.1 angstrom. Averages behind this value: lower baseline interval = 7.05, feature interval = 6.83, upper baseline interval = 7.54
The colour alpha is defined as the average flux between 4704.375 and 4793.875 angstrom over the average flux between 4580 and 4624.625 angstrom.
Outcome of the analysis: 1.1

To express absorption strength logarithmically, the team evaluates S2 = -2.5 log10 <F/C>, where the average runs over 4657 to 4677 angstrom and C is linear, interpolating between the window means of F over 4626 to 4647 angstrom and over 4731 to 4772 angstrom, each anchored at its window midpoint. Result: 0.10 mag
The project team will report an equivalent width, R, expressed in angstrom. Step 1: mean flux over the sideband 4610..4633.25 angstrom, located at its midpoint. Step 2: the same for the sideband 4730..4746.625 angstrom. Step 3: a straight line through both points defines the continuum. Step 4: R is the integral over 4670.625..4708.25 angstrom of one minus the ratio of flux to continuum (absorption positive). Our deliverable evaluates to 3.0 angstrom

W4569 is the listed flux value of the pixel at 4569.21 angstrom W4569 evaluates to 7.688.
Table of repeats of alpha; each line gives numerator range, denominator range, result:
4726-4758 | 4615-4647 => 1.04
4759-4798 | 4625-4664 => 1.00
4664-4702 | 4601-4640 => 0.95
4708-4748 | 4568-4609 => 1.07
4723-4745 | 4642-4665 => 1.08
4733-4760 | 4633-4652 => 1.06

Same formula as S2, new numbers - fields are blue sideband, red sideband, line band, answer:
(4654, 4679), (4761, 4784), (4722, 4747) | -0.061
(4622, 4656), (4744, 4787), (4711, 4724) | 0.073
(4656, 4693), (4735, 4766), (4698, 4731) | 0.040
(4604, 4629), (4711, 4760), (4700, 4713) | 0.127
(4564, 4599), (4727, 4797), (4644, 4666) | 0.018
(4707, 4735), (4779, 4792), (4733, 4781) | -0.047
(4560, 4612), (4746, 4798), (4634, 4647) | -0.005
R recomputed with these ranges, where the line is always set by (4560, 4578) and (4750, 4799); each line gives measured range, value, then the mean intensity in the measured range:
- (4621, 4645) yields -1.21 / 7.36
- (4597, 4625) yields 0.49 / 6.85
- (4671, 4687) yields 1.18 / 6.57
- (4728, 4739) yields 0.22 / 7.04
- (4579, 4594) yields 0.08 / 6.89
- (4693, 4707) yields 0.16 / 7.04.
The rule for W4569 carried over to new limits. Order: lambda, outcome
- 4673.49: 6.719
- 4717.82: 7.714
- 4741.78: 8.565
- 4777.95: 7.555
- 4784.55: 7.349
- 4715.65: 7.017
